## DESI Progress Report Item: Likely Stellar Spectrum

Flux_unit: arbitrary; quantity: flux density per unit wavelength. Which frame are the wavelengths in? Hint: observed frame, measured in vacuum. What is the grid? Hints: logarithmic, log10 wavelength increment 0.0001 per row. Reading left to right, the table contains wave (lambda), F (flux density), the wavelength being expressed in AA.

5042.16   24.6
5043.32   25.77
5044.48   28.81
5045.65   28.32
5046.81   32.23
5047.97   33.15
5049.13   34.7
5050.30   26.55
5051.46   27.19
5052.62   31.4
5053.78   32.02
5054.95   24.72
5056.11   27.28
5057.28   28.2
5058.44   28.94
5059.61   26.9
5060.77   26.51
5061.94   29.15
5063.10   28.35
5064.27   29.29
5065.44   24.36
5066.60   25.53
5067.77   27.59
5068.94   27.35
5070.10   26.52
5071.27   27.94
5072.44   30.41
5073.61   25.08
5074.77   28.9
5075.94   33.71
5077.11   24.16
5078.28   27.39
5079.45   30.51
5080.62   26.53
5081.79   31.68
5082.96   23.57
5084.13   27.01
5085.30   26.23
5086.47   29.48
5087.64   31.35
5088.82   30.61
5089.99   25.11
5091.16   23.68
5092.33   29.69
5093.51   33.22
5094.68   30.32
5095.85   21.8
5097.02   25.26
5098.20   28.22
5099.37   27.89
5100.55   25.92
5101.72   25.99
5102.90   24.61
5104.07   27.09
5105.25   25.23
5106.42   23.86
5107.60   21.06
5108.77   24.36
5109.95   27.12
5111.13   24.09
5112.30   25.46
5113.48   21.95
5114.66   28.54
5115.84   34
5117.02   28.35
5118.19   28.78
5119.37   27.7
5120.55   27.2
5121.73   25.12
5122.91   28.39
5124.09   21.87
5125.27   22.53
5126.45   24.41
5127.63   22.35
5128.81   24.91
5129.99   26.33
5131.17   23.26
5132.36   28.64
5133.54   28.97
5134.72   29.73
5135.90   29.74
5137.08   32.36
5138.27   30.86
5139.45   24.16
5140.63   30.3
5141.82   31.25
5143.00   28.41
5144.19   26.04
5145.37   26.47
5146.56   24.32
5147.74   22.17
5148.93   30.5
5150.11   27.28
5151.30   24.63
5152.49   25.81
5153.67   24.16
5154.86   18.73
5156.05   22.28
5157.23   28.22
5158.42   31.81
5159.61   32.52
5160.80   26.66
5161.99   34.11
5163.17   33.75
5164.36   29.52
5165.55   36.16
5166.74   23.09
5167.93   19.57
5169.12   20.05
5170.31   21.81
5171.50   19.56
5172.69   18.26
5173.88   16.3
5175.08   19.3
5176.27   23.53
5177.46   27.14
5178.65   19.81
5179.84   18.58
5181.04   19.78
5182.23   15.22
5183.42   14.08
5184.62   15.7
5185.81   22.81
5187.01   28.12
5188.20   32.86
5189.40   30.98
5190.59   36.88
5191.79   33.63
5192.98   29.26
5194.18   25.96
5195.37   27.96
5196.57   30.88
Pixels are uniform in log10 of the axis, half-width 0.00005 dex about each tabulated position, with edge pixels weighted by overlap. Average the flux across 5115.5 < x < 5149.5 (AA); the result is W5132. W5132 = 27.2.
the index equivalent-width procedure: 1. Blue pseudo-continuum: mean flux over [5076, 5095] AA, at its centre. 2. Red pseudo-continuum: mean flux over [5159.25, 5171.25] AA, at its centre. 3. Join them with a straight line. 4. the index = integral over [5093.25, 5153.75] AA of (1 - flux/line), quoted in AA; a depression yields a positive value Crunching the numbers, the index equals 2.8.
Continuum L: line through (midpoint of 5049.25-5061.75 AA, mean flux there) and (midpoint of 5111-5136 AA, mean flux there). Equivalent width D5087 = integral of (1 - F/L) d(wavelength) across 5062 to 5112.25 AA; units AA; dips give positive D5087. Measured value 0.6 AA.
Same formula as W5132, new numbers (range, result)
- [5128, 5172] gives 27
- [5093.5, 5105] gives 26.7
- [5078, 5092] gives 27.8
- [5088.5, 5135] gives 26.3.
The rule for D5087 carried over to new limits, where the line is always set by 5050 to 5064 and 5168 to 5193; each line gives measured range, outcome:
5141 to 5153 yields -1.2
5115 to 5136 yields -1.3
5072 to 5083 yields -0.4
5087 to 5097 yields -0.5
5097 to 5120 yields -0.3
